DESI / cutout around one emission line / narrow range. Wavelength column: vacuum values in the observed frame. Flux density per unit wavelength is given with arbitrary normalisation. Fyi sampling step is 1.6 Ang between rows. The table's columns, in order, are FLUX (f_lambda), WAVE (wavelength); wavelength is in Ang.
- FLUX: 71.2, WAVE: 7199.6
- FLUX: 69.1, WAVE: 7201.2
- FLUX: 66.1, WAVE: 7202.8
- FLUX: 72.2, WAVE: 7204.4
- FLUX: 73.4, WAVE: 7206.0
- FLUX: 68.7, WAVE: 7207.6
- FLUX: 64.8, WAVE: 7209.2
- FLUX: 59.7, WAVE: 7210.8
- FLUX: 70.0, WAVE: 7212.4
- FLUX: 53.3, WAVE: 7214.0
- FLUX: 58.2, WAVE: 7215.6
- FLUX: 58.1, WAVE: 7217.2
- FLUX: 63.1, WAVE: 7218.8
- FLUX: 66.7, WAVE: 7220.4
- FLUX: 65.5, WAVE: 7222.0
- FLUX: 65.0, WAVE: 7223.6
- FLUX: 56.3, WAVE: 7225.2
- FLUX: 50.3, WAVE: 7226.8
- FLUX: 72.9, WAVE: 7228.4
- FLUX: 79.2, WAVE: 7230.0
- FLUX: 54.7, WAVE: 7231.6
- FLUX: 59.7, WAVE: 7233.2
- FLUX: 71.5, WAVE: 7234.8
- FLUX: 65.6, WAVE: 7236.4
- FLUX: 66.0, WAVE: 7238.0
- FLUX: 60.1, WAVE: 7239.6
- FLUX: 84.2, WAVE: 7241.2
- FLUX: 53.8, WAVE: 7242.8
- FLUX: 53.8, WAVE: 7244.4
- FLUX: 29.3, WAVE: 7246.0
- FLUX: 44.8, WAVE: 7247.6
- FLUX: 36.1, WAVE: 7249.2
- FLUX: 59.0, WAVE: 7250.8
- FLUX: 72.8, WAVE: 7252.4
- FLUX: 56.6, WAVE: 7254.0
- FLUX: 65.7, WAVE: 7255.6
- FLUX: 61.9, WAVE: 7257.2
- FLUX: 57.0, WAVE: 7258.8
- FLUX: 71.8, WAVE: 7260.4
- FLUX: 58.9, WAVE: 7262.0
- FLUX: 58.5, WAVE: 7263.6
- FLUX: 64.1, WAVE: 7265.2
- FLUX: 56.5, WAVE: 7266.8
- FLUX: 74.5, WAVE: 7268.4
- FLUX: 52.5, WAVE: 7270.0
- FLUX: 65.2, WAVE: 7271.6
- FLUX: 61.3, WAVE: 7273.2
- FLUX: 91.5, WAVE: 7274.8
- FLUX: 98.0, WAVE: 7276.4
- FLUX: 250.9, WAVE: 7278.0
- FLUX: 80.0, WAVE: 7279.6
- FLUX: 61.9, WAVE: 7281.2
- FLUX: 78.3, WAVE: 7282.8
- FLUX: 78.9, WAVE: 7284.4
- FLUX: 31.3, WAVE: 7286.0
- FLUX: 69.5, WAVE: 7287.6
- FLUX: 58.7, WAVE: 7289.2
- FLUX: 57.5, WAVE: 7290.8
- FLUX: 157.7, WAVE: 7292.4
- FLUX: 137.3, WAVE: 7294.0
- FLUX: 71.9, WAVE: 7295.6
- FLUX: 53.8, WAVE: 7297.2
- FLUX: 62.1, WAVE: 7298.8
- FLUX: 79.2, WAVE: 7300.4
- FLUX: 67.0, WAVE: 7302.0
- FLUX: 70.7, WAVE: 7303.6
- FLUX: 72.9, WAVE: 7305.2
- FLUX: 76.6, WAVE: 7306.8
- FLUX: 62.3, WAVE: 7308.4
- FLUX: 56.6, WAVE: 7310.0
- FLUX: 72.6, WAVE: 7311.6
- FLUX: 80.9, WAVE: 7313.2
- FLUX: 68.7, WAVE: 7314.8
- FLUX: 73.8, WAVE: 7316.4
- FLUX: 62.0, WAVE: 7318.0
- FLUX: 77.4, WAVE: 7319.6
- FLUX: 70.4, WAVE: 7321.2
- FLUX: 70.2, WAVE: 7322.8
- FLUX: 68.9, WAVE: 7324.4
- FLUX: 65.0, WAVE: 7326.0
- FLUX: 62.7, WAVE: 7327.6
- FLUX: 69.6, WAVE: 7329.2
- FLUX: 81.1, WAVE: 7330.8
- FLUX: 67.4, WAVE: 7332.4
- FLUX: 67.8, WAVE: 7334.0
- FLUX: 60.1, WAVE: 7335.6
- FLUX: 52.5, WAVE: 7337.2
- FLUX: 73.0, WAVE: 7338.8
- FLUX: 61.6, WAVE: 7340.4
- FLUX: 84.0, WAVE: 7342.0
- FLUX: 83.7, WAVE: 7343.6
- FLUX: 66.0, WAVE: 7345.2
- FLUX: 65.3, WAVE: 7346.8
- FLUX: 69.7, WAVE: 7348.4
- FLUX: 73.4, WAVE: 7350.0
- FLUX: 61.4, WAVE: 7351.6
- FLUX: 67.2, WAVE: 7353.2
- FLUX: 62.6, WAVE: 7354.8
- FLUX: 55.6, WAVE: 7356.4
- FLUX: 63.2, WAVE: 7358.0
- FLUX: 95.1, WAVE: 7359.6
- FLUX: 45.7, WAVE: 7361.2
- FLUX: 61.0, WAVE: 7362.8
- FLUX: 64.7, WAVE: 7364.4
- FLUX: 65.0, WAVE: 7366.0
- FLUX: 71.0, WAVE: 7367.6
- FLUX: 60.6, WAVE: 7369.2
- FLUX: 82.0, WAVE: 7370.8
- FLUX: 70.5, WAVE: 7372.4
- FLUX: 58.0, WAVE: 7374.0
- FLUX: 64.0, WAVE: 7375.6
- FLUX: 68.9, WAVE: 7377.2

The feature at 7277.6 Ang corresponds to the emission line [S II]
